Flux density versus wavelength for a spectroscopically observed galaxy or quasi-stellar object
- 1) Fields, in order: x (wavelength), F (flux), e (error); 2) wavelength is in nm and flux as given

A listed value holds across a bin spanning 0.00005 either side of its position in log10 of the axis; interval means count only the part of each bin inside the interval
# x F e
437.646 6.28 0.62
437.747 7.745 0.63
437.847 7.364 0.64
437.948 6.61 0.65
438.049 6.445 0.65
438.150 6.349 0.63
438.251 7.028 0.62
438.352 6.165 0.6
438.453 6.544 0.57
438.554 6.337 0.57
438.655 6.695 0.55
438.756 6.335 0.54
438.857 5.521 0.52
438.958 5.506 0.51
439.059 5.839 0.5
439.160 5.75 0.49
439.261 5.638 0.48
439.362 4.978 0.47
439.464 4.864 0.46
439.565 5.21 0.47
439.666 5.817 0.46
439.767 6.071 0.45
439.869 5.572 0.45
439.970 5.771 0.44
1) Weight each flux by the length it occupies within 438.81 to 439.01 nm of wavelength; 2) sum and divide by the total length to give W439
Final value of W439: 5.52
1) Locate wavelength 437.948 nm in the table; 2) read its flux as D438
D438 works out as 6.61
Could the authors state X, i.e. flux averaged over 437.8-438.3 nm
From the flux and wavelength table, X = 6.75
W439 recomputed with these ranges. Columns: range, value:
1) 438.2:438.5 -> 6.57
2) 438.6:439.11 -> 5.99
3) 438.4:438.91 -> 6.28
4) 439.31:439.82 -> 5.38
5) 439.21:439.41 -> 5.32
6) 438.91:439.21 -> 5.7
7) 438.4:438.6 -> 6.44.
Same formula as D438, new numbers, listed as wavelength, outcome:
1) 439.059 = 5.839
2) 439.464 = 4.864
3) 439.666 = 5.817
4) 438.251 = 7.028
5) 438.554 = 6.337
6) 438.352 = 6.165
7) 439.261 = 5.638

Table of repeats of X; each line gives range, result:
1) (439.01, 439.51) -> 5.41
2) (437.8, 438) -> 6.97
